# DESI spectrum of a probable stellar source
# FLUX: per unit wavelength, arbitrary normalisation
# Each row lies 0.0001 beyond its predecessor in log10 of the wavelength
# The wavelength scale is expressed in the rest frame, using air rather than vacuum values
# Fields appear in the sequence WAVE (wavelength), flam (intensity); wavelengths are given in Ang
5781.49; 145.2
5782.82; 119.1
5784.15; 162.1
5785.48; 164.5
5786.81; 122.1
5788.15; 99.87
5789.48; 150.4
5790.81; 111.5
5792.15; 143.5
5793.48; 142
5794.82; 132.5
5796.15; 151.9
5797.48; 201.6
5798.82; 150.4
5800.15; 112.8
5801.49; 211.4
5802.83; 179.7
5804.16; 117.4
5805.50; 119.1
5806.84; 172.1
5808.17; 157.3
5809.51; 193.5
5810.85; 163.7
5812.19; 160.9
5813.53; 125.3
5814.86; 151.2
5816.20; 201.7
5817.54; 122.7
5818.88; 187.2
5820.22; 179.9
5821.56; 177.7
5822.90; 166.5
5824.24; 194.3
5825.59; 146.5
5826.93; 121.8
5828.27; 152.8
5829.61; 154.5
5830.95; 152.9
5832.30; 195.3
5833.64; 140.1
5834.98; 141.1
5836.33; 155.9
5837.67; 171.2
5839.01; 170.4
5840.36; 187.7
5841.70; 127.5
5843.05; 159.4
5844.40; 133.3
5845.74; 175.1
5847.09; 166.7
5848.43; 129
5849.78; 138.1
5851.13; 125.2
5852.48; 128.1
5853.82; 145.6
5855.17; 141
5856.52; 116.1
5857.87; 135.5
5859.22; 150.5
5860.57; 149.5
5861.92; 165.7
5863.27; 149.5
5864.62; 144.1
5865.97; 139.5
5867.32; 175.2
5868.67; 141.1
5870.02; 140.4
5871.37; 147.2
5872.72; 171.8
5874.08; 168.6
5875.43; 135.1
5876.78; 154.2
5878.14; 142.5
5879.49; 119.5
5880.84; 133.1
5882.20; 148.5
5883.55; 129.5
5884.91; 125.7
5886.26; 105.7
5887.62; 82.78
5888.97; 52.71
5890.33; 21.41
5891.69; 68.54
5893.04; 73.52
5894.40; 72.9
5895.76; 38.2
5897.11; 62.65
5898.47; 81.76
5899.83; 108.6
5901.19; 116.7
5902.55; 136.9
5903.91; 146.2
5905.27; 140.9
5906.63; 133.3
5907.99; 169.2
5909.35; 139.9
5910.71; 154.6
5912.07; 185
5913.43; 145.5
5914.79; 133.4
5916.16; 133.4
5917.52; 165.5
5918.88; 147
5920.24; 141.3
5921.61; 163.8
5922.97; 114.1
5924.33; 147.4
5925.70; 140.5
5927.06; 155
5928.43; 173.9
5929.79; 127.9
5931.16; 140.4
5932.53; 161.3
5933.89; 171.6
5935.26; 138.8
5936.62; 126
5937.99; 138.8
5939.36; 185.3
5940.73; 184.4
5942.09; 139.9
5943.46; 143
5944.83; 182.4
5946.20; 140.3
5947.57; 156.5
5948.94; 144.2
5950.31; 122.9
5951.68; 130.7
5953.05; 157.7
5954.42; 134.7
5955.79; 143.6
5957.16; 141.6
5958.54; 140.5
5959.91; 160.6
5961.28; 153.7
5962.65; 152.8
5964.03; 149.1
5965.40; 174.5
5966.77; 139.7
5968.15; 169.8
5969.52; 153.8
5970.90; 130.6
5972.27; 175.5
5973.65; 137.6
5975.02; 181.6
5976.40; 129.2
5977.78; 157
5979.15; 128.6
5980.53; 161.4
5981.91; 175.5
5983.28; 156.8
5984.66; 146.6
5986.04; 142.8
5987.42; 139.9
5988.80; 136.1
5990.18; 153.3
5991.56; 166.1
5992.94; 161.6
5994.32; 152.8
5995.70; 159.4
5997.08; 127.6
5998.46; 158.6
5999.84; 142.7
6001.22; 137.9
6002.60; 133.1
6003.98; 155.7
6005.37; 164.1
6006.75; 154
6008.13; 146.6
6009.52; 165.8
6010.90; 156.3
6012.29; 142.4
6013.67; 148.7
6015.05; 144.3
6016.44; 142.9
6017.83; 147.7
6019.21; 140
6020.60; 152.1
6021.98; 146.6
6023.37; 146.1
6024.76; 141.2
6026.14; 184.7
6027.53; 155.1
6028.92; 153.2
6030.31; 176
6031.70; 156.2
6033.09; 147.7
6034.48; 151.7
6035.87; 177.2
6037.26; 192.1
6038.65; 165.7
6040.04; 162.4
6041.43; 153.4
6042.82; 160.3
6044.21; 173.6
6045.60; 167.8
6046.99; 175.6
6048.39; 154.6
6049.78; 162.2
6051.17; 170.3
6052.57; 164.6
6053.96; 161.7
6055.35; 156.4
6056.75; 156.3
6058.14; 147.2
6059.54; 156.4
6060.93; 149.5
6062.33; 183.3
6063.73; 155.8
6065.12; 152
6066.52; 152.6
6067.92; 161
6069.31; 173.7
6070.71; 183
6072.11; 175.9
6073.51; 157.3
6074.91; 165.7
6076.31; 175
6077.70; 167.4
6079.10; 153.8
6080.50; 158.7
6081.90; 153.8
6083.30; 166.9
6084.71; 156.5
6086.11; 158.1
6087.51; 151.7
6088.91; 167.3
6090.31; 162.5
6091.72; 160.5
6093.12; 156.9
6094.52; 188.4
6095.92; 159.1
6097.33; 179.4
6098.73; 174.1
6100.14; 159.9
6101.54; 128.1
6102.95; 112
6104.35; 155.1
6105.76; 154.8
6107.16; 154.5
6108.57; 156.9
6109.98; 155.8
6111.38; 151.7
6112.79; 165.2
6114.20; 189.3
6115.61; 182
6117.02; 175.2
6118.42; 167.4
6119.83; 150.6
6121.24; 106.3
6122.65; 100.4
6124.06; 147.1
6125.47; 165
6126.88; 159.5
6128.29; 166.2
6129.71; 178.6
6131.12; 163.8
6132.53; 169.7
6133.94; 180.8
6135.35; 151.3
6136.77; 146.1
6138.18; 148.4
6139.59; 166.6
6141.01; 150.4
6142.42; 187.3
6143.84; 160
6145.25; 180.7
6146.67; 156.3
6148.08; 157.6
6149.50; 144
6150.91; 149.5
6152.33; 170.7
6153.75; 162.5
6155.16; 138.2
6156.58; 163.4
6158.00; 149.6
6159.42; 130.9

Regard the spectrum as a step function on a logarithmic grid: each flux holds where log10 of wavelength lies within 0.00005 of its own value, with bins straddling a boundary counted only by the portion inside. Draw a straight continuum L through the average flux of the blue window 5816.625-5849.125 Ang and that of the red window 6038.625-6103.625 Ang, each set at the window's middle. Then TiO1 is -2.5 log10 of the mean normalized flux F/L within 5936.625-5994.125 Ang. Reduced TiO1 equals 0.06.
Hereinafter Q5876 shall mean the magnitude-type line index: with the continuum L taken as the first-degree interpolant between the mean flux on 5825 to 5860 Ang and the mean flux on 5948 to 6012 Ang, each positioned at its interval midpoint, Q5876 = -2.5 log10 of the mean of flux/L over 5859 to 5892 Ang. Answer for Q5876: 0.140 mag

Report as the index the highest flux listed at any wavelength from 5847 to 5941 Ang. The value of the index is 185.3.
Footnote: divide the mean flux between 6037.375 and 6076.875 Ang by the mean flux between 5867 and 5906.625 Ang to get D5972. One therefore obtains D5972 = 1.42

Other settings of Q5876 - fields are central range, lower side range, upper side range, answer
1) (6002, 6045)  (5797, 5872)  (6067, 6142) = 0.01 mag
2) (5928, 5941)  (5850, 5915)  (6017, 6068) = -0.12 mag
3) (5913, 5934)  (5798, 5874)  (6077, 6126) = 0.06 mag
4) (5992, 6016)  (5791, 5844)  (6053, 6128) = 0.06 mag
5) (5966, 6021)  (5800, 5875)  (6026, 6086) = 0.07 mag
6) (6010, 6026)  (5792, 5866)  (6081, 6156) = 0.07 mag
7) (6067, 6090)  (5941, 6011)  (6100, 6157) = -0.06 mag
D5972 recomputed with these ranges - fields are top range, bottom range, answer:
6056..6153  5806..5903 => 1.15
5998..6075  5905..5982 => 1.05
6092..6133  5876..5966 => 1.18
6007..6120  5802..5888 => 1.06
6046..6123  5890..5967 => 1.16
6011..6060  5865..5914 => 1.29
